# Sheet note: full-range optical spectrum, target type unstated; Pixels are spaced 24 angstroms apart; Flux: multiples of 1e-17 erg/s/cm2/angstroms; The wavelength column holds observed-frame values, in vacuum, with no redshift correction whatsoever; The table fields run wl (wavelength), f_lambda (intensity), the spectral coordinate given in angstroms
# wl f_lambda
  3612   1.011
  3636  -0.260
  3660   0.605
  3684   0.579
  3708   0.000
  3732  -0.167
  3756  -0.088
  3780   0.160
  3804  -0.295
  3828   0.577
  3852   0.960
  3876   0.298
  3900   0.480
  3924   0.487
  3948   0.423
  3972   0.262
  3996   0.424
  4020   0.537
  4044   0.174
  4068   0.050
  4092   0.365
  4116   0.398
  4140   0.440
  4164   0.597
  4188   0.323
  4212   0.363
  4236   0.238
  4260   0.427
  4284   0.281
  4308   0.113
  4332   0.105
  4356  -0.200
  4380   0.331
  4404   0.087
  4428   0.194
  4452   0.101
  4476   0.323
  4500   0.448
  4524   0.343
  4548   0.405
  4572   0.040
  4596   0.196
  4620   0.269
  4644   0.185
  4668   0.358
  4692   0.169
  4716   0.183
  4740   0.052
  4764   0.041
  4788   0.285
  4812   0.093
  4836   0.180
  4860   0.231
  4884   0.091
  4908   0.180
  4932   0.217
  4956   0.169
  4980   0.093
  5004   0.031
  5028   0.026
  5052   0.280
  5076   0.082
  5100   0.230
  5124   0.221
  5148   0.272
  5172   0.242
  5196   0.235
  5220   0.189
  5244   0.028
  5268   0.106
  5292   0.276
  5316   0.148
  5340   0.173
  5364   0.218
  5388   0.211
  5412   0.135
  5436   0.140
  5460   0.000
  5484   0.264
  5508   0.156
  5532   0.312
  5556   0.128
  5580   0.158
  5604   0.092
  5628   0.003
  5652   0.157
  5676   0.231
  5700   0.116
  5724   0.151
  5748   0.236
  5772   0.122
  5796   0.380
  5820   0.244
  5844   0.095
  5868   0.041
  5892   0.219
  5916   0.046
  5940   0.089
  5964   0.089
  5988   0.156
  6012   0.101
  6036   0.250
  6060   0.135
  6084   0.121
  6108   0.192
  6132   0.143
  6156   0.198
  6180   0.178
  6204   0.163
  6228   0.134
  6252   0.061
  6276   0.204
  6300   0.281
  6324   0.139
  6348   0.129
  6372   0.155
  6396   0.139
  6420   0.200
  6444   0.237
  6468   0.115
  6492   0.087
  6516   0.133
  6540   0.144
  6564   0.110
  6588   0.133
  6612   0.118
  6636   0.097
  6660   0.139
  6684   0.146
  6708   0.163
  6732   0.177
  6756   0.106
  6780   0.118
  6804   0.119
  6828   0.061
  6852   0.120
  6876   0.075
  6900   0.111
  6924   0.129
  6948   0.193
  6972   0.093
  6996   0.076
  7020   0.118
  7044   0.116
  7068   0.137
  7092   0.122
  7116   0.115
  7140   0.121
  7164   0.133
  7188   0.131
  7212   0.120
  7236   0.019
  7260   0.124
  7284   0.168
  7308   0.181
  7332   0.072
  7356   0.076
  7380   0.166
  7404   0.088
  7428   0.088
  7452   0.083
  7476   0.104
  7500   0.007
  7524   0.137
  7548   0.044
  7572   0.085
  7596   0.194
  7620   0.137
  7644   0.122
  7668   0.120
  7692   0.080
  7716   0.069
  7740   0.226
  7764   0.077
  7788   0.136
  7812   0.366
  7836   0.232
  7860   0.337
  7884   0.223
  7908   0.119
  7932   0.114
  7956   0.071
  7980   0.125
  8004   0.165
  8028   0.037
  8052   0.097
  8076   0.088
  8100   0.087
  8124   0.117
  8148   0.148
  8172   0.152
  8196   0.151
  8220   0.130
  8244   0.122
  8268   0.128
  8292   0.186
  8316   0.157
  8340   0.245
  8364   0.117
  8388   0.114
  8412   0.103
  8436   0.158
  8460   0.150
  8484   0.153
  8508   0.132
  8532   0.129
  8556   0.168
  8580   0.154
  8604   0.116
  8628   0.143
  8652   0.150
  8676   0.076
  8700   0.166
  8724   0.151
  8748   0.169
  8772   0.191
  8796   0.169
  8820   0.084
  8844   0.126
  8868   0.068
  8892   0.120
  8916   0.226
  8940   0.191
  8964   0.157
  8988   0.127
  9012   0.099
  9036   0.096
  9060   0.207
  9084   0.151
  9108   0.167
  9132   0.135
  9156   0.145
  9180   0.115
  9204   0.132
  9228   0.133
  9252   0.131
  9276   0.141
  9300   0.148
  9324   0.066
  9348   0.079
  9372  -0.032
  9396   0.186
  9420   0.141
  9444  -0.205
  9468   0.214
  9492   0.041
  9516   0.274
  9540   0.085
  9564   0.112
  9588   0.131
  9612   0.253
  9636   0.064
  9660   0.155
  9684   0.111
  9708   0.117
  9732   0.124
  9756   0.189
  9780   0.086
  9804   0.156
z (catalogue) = 0.562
